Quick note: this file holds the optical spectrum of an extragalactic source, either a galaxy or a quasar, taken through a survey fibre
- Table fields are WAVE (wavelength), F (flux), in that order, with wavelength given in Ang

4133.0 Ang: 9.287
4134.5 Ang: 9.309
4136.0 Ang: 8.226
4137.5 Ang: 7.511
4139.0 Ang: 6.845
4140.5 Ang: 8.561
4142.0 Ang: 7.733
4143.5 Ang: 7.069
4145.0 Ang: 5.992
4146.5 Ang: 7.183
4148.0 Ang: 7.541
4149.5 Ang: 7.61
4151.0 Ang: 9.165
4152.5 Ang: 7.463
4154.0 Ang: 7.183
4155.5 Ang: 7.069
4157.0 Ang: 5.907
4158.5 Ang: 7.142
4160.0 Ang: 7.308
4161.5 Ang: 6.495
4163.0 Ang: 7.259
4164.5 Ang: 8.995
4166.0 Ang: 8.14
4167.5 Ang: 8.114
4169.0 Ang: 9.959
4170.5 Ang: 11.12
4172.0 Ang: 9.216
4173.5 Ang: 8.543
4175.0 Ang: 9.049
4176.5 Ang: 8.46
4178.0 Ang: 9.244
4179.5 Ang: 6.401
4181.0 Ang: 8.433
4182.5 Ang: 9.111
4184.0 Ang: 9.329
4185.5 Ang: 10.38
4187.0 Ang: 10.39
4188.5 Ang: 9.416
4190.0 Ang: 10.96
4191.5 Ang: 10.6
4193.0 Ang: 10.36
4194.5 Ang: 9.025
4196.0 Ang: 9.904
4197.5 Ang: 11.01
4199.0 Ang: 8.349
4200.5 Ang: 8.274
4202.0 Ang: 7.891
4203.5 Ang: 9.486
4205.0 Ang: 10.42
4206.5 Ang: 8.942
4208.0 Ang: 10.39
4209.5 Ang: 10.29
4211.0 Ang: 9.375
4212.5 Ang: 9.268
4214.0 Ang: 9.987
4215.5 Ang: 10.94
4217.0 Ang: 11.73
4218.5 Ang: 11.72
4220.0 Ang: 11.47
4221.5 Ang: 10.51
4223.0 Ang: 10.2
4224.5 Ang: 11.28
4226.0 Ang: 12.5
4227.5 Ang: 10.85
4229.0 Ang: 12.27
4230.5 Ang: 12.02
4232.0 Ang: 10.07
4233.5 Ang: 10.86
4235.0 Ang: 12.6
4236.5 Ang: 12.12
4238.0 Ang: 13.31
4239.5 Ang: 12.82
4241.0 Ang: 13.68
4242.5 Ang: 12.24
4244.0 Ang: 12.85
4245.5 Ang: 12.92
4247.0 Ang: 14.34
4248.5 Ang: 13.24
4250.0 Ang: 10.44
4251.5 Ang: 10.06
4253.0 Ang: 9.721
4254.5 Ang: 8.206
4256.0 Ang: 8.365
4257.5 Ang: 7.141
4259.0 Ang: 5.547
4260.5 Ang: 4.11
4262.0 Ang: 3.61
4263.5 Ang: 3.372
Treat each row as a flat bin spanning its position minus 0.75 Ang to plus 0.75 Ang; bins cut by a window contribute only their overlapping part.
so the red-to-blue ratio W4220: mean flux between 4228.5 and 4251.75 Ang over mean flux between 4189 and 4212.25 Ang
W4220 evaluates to 1.27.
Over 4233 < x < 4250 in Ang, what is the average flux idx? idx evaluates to 12.7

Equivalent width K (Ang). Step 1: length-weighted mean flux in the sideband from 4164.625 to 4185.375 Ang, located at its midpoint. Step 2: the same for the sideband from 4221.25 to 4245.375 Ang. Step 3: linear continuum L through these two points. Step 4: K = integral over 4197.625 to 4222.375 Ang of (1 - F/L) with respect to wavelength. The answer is 1.8 Ang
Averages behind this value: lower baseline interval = 8.91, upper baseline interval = 11.9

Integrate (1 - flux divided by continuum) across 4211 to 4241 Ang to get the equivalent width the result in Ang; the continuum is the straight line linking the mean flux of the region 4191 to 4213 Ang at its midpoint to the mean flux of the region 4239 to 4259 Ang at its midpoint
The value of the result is -3.2 Ang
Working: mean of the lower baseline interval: 9.56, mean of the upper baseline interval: 11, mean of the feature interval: 11.4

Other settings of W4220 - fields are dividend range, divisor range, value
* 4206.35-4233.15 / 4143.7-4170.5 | 1.41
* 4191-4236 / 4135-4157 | 1.39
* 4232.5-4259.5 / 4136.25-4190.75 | 1.36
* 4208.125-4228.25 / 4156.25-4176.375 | 1.30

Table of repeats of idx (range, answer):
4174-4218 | 9.57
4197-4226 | 10.1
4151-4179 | 8.16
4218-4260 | 11.1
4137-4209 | 8.57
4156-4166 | 7.25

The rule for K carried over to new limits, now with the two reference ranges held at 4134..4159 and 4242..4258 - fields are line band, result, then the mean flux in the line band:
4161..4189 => -1.4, 8.86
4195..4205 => 0.0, 9.24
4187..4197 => -1.2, 10.1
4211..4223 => -1.1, 10.7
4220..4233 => -1.4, 11.2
